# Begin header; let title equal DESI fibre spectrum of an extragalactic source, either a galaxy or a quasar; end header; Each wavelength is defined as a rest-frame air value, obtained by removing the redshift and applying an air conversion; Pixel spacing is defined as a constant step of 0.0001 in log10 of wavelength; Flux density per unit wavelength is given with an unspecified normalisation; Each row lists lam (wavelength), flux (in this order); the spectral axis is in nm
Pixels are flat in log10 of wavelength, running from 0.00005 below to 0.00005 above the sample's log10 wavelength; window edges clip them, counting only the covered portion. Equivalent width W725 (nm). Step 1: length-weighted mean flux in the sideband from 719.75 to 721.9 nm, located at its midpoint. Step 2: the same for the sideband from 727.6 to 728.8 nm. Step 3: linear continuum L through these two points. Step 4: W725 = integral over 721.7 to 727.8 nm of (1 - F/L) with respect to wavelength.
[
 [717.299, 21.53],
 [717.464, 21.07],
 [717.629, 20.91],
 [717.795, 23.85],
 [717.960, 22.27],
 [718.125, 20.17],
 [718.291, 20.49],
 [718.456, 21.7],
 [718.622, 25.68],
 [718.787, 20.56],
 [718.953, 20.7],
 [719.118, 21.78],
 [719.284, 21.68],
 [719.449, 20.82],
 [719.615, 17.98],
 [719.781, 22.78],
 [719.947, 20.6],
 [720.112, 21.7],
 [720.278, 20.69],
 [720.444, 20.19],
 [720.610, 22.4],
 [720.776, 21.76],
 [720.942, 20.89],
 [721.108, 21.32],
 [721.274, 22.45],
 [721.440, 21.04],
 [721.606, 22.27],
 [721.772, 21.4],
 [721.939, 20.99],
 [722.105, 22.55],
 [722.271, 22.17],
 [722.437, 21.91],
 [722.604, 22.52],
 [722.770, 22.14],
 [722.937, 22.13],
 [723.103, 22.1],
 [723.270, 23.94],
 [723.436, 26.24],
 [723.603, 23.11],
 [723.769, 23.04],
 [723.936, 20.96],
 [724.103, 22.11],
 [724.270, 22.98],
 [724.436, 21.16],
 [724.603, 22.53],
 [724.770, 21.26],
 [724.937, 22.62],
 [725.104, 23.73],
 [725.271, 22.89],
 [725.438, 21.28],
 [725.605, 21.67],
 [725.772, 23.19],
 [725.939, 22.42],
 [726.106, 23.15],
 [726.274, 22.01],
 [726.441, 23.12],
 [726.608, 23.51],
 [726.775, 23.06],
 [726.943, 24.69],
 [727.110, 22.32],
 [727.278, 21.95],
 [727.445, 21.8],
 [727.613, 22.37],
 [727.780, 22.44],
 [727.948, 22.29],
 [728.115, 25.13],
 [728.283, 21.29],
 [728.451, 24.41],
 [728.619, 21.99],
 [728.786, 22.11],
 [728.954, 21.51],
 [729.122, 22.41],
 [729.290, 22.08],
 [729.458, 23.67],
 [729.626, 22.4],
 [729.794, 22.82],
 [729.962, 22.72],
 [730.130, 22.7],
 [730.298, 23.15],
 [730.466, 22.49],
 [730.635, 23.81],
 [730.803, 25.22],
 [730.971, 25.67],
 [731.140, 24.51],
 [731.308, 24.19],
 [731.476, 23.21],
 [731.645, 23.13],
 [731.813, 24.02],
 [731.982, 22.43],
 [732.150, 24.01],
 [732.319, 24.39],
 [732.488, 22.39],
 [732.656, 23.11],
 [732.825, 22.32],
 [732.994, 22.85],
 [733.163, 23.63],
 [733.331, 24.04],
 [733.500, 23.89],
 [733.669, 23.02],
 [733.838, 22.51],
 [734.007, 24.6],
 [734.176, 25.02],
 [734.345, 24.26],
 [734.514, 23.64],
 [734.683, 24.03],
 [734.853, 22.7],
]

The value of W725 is -0.10 nm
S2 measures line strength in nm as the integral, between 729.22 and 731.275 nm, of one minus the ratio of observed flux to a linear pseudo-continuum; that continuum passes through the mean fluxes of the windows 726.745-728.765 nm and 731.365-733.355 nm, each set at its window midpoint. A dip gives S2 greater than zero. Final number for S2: -0.04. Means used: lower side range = 22.8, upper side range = 23.3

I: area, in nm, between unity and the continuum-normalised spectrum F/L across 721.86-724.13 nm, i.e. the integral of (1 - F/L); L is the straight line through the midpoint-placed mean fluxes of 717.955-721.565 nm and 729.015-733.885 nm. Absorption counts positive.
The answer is -0.07 nm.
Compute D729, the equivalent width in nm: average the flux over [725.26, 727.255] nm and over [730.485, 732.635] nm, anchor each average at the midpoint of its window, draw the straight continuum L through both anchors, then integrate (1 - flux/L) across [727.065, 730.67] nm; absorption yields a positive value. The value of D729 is 0.10 nm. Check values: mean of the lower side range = 22.7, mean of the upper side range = 23.8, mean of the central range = 22.6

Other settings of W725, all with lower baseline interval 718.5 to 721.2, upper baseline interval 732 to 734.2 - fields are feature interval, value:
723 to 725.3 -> -0.08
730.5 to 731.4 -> -0.06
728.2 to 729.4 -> 0.03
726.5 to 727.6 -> -0.02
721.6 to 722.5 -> -0.01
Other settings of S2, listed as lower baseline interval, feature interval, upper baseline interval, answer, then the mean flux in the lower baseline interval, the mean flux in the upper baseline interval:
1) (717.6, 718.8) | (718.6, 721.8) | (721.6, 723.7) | 0.14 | 22.1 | 22.6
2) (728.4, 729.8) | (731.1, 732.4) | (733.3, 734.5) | -0.02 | 22.5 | 23.9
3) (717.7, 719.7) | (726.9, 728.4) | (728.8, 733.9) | 0.00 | 21.5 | 23.3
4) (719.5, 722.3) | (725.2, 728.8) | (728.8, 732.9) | -0.03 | 21.3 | 23.2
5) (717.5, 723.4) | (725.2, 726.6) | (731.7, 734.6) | 0.00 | 21.7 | 23.5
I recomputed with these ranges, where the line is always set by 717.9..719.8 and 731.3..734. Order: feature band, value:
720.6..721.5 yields 0.00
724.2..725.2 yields -0.01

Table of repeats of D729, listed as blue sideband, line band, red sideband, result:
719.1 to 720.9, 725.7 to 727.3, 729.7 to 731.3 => -0.02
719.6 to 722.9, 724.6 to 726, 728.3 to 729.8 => -0.02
